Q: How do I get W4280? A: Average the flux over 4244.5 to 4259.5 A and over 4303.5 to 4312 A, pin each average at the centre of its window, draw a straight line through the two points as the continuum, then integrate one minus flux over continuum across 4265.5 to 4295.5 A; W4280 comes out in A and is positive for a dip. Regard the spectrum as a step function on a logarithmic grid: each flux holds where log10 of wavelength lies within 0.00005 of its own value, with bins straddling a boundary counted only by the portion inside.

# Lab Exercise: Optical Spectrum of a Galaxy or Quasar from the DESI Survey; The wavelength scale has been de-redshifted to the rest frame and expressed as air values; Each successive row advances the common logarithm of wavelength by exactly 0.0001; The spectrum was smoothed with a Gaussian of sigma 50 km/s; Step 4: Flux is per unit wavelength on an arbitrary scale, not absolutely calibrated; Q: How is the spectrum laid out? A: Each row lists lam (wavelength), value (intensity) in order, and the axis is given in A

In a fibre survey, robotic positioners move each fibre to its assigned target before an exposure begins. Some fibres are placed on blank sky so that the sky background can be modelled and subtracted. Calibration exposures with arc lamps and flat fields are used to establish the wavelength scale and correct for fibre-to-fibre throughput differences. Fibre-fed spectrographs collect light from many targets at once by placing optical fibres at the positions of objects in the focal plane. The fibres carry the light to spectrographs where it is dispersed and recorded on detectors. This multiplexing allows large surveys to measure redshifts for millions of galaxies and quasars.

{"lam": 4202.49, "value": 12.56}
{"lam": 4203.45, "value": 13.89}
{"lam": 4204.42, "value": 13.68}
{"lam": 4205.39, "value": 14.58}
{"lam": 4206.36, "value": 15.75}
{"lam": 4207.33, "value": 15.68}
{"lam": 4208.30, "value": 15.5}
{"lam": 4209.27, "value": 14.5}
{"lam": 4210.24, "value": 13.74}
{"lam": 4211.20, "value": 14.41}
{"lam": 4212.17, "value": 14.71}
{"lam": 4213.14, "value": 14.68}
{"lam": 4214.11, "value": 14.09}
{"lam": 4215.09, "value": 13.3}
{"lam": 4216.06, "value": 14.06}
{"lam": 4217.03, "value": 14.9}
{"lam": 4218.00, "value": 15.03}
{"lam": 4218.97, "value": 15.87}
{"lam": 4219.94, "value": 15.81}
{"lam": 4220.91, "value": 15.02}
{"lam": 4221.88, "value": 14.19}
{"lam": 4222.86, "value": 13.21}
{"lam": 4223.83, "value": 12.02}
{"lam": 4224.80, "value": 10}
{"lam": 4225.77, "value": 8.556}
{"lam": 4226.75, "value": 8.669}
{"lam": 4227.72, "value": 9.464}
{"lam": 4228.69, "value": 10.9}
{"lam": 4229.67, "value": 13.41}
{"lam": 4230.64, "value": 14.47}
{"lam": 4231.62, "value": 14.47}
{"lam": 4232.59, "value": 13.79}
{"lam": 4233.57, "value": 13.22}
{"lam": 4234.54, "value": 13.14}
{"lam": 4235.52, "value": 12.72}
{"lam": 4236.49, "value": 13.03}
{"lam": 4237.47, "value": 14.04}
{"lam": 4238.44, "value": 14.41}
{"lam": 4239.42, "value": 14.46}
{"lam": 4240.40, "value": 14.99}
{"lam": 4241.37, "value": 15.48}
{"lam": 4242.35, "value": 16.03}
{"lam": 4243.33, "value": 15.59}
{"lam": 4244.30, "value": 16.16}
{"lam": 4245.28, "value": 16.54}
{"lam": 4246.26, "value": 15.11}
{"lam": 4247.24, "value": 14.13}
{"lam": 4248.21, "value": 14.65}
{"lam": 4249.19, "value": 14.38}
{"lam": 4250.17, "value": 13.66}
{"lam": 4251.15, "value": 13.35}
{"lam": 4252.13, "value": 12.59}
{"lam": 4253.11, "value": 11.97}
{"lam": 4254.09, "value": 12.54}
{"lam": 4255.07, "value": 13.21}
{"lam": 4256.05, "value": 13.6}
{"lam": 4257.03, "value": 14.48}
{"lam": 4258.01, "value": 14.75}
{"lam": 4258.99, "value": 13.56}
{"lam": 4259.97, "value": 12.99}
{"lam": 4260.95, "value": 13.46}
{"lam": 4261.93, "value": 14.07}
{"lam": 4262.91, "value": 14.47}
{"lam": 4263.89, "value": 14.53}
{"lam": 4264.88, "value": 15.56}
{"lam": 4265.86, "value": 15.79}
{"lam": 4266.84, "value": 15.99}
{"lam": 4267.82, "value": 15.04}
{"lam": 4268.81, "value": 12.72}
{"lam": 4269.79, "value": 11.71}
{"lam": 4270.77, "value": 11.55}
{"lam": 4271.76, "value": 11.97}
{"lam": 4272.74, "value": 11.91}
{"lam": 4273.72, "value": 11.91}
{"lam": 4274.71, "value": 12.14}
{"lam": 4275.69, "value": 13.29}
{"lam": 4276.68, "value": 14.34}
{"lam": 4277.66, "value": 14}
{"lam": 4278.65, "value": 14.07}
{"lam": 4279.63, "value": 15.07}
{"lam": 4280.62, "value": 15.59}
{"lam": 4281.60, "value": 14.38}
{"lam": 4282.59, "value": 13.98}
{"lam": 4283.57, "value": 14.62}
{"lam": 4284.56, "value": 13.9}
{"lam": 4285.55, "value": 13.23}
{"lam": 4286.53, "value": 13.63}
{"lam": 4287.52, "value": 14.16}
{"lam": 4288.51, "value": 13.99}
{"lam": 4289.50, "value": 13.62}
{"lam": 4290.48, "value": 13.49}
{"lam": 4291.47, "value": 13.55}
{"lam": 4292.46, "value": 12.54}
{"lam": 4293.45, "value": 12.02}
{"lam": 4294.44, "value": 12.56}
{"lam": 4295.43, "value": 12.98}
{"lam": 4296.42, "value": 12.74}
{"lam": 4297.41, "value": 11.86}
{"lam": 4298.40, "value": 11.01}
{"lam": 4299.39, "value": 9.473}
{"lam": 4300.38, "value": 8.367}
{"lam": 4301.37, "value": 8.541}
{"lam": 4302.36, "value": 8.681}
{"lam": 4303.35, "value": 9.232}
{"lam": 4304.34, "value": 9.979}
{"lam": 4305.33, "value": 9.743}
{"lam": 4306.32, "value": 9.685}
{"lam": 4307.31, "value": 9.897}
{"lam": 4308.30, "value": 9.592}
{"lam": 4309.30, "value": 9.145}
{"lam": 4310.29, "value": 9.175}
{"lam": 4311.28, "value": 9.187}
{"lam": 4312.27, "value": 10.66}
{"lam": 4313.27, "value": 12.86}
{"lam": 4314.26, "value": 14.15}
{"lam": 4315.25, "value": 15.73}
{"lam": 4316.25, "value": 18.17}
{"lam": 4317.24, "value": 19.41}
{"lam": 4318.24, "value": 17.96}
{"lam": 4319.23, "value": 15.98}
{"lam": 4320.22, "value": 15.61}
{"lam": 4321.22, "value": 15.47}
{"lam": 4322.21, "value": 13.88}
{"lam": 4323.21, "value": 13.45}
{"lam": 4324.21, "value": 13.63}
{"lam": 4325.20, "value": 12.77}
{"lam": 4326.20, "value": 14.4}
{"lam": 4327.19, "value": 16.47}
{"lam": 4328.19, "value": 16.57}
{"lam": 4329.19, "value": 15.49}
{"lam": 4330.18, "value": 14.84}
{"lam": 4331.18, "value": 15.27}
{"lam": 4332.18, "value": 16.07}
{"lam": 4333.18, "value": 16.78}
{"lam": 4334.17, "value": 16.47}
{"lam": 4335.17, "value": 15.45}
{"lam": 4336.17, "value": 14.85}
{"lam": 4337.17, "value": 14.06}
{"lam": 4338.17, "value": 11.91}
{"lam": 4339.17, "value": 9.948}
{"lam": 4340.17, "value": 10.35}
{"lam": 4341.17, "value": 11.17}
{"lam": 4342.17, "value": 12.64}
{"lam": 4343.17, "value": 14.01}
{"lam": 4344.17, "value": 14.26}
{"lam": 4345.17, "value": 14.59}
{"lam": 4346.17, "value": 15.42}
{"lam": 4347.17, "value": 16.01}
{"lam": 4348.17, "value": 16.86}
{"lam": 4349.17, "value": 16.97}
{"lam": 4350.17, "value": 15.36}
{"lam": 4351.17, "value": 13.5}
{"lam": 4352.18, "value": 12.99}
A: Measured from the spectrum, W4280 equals -4.8 A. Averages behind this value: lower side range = 13.9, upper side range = 9.57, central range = 13.5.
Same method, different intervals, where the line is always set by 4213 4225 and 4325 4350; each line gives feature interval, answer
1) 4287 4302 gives 2.46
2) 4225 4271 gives 1.71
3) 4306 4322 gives 1.26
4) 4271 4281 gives 0.67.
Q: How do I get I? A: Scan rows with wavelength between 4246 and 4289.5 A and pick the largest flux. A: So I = 15.99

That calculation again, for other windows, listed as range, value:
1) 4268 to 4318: 19.41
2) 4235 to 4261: 16.54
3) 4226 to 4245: 16.16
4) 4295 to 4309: 12.98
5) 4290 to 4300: 13.55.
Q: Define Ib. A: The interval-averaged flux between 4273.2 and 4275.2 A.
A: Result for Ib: 12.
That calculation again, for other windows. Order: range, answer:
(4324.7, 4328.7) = 15.1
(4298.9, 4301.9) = 8.79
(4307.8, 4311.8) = 9.29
